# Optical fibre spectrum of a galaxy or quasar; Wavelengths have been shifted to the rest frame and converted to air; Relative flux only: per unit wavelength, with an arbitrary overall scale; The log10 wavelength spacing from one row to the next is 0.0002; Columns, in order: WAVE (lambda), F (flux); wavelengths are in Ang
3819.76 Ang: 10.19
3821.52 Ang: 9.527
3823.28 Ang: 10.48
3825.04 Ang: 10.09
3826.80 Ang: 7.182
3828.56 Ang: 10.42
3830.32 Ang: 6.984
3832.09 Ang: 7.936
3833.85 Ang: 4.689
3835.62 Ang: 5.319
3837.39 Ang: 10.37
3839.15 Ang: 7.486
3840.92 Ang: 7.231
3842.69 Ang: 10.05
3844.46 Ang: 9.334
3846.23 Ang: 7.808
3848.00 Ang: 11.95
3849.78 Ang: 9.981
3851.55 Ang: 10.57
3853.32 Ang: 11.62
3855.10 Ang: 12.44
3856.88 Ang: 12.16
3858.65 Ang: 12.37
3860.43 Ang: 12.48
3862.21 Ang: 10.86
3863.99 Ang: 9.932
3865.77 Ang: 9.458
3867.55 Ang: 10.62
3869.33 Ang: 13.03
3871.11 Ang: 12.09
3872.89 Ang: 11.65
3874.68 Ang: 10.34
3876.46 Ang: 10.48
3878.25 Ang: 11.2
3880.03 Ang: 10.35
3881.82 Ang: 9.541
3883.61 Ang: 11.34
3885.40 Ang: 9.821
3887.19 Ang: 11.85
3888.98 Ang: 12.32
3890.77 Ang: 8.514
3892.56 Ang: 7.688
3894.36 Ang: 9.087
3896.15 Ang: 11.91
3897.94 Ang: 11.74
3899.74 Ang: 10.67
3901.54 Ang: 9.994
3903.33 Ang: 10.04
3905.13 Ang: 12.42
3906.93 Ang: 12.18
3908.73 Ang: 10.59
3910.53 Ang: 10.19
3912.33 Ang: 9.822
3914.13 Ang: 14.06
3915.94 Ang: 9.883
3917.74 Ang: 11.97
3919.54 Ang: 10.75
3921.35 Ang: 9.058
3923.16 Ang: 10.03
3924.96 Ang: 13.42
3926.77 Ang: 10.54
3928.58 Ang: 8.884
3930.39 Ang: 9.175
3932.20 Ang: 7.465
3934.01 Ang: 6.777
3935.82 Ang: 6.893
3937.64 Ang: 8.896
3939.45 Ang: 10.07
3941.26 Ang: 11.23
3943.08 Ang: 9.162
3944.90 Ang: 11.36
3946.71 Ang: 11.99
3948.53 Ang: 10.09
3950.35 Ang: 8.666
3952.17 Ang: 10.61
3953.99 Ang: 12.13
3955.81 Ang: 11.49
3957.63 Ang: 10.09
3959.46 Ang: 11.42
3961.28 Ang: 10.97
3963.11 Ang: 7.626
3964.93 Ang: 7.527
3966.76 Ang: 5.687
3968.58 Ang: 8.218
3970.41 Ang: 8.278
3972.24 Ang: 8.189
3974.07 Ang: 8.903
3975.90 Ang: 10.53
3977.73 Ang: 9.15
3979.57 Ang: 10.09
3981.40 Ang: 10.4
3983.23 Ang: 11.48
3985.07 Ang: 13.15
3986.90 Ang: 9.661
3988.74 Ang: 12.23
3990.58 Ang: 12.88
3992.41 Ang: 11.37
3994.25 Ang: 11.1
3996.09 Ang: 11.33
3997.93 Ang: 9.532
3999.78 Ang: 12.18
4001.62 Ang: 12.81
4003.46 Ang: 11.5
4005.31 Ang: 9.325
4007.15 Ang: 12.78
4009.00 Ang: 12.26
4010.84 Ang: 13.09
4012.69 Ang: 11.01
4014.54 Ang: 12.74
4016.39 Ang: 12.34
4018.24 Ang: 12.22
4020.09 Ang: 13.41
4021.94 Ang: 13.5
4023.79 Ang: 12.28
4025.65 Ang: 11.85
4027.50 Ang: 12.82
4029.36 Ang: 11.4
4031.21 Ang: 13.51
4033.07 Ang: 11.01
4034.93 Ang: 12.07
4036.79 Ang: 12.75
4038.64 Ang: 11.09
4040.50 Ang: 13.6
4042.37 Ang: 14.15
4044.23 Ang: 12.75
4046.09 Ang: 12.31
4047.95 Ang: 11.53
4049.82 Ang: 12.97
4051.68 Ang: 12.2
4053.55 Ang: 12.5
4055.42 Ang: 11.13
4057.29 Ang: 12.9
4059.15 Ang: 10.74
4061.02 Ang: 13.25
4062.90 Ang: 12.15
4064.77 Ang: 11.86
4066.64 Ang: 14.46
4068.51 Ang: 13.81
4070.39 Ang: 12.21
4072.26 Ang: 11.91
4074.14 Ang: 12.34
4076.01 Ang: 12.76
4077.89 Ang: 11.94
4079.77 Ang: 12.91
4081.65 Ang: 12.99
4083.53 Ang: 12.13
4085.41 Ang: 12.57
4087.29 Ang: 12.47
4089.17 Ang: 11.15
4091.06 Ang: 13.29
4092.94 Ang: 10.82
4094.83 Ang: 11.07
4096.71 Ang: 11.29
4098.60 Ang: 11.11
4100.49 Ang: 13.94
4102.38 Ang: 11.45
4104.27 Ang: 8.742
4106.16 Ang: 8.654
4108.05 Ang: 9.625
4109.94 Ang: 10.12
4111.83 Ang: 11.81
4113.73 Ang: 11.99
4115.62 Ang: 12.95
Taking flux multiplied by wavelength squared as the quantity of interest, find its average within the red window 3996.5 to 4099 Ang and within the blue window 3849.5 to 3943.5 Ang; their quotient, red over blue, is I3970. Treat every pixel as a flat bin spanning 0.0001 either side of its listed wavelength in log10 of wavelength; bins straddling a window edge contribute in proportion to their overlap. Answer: 1.3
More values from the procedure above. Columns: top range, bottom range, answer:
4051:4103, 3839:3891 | 1.27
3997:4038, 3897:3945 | 1.24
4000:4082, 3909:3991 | 1.30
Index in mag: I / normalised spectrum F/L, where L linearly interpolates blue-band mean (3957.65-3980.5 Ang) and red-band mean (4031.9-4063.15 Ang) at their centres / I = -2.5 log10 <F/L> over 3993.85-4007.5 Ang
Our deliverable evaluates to -0.098 mag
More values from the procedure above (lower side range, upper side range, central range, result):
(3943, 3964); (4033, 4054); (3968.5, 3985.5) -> 0.13 mag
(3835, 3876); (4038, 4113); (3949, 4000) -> 0.12 mag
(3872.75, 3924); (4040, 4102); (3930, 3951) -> 0.19 mag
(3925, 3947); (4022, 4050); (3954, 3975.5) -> 0.13 mag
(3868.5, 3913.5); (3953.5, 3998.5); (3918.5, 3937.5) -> 0.13 mag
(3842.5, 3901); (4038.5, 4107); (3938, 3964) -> 0.08 mag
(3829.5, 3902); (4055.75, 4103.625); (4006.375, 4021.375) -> -0.08 mag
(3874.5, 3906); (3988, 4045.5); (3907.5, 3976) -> 0.14 mag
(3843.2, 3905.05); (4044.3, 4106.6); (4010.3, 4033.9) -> -0.06 mag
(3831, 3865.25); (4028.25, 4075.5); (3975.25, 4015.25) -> 0.03 mag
